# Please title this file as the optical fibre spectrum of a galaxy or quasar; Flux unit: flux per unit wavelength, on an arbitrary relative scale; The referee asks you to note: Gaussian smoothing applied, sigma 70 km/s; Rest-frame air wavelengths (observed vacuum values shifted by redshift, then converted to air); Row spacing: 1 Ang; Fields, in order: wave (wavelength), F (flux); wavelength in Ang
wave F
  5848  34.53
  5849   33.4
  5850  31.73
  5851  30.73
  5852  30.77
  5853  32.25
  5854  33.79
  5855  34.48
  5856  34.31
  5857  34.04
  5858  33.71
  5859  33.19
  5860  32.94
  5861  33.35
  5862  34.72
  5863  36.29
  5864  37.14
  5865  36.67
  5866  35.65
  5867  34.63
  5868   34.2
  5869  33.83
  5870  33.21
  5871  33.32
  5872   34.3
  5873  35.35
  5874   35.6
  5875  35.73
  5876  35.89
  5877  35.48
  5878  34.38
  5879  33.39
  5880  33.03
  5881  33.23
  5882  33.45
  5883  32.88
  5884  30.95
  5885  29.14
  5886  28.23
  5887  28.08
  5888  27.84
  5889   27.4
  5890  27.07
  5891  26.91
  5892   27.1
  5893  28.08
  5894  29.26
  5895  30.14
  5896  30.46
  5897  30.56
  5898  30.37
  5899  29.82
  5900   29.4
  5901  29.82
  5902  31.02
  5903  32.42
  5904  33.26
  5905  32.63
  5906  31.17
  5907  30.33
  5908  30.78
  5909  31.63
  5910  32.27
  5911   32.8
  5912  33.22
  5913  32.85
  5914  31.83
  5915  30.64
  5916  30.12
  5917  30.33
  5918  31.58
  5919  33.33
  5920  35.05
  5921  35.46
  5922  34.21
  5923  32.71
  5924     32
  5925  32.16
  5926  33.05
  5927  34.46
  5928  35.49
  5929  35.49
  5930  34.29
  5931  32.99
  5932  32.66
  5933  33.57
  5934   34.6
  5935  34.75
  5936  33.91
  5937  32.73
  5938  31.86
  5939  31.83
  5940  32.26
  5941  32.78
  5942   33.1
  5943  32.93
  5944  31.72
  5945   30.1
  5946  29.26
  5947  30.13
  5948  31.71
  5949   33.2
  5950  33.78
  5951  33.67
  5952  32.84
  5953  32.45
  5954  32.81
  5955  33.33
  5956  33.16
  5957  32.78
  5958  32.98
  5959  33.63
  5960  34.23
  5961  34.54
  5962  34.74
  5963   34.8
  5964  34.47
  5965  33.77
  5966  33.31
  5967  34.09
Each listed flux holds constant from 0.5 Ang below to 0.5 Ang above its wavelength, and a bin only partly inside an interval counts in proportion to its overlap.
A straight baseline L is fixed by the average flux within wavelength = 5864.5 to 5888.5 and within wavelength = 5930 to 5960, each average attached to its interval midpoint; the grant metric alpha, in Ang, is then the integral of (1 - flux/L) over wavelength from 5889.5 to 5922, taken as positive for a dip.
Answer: 2.0 Ang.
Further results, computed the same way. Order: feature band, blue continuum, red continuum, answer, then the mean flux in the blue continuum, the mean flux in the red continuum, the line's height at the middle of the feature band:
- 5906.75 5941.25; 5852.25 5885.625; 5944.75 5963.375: 0.42 Ang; 34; 32.9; 33.3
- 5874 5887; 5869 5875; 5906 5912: 0.35 Ang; 34.4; 31.7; 33.8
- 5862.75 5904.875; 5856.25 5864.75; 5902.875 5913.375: 1.70 Ang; 34.5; 32.1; 33.3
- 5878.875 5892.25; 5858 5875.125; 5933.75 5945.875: 1.67 Ang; 34.7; 32.6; 34.1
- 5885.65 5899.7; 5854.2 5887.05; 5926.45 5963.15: 2.07 Ang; 33.9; 33.1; 33.6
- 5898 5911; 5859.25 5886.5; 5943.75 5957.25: 0.78 Ang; 34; 32.2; 33.2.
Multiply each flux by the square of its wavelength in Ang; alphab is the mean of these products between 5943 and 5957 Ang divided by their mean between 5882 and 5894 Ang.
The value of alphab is 1.1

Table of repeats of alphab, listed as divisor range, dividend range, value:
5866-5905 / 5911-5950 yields 1.05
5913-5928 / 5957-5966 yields 1.05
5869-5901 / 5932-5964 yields 1.07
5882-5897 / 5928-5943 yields 1.17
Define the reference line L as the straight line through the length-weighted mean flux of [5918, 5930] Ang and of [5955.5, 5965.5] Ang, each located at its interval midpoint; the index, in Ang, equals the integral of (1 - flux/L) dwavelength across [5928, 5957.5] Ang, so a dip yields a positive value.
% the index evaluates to 0.9 Ang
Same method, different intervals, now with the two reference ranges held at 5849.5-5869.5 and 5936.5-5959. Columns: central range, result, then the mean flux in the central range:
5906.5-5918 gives 0.5 Ang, 31.5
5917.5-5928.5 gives -0.3 Ang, 33.6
